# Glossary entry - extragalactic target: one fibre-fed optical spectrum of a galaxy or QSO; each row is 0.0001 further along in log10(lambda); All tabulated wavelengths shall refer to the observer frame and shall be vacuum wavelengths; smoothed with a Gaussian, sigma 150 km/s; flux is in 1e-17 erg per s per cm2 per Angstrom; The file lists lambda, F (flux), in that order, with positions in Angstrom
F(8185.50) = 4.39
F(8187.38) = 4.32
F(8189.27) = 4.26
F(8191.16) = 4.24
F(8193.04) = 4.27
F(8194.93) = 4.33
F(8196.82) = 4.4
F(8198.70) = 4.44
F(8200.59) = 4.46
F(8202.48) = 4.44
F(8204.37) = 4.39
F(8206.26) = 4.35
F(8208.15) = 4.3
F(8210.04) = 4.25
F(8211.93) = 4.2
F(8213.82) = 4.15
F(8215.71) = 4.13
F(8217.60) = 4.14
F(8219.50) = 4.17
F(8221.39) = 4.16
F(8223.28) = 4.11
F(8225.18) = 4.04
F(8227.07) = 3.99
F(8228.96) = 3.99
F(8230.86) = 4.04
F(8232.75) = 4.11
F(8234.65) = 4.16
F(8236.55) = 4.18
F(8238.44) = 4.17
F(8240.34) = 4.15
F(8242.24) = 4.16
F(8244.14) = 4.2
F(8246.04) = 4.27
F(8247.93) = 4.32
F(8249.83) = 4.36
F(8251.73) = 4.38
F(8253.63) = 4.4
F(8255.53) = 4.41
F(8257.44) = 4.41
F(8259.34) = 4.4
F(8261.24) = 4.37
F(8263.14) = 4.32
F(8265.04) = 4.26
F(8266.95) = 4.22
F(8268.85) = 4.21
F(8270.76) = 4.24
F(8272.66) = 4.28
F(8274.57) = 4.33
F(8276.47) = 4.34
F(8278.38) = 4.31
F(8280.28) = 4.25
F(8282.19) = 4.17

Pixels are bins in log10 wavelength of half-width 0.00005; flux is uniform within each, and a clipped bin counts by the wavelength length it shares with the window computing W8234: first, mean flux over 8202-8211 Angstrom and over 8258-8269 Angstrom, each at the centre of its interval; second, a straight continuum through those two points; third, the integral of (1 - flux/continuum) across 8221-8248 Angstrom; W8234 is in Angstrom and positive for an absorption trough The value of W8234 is 1.22 Angstrom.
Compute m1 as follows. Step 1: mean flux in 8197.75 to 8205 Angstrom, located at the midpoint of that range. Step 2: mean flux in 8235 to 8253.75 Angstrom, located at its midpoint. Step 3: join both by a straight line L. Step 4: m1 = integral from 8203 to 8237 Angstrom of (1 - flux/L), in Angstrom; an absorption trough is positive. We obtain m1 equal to 1.5 Angstrom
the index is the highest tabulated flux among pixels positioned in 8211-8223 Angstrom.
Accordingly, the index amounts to 4.2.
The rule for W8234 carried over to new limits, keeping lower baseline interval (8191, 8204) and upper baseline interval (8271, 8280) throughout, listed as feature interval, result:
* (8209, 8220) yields 0.5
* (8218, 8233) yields 1.0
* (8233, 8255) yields 0.4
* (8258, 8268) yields 0.0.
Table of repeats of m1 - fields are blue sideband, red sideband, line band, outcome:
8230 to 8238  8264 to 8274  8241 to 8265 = -0.8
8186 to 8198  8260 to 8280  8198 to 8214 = -0.1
